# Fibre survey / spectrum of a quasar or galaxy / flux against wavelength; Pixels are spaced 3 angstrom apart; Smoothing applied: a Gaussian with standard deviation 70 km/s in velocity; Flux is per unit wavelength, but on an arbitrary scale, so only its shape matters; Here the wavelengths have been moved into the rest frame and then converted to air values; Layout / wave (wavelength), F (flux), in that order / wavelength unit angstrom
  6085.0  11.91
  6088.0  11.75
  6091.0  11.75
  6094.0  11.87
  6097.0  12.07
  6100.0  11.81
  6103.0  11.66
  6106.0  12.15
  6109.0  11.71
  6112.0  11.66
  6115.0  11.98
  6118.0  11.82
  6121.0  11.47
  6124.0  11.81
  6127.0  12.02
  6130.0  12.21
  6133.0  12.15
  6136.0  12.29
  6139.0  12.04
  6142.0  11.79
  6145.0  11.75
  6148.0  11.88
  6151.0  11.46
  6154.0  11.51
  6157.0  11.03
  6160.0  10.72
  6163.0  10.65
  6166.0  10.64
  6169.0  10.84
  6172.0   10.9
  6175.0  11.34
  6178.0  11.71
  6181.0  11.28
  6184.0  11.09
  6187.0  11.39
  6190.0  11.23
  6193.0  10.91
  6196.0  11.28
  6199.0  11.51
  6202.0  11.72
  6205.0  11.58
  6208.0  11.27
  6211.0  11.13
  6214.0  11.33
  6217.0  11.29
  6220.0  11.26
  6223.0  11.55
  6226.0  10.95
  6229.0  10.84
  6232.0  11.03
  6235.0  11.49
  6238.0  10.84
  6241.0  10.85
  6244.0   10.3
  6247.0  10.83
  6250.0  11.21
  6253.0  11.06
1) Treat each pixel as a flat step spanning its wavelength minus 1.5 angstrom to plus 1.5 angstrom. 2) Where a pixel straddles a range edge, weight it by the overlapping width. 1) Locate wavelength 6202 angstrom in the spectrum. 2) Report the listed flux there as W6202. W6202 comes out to 11.72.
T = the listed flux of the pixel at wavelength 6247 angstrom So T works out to 10.83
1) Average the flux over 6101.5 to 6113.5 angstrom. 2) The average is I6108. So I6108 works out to 11.8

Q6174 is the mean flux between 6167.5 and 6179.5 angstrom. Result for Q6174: 11.2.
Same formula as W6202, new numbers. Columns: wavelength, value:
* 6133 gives 12.15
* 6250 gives 11.21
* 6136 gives 12.29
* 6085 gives 11.91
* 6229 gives 10.84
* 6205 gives 11.58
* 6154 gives 11.51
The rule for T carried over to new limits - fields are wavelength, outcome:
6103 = 11.66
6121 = 11.47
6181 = 11.28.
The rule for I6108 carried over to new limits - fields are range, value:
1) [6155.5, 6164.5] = 10.8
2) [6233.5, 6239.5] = 11.2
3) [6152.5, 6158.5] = 11.3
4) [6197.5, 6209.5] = 11.5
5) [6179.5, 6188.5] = 11.3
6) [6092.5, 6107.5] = 11.9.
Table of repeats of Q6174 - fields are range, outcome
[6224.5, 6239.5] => 11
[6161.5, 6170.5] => 10.7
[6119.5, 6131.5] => 11.9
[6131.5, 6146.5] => 12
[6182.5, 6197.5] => 11.2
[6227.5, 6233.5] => 10.9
